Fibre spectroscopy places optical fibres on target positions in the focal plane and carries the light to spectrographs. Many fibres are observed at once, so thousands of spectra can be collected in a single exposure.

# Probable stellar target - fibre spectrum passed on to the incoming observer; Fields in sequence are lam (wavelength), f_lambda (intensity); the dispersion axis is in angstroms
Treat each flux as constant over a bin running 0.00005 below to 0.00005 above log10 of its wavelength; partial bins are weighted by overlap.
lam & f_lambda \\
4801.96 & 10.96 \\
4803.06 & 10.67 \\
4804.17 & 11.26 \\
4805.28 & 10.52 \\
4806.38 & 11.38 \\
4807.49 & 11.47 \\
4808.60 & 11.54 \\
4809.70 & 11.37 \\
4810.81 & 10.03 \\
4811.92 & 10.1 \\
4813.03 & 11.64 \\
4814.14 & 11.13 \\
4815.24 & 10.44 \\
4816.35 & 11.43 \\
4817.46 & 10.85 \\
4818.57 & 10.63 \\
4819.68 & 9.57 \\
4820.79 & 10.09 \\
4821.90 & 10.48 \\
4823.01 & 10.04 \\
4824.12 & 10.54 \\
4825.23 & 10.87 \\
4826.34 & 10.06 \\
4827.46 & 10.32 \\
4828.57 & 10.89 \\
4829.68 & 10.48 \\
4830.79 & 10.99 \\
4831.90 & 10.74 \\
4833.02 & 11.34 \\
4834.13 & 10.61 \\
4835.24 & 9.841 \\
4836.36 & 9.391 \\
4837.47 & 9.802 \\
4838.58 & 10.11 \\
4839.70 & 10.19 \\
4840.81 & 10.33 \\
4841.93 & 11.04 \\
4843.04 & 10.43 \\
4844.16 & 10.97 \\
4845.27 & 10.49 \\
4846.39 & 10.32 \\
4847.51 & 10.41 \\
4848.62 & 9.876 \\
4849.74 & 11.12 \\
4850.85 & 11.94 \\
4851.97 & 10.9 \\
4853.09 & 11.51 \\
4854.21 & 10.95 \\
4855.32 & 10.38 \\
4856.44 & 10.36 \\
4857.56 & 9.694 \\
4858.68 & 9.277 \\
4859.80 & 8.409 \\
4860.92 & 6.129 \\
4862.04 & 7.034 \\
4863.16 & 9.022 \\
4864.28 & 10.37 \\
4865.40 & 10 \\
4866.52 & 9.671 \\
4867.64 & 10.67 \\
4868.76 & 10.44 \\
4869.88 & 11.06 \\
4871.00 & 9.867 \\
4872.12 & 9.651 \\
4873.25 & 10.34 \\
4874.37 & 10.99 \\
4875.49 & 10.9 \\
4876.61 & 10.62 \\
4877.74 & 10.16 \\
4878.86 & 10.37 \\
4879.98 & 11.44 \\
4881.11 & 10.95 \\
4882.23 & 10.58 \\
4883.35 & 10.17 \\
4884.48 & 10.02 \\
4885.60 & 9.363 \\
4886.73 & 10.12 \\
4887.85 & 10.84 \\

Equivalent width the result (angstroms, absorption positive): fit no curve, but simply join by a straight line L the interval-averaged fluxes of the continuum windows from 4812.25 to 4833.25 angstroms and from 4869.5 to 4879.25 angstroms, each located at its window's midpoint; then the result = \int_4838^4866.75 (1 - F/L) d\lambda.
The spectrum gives 1.3 angstroms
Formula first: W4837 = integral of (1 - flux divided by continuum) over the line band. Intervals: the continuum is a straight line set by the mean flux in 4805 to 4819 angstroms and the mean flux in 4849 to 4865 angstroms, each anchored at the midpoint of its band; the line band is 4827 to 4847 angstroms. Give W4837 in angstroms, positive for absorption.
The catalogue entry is -0.3 angstroms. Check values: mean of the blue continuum 11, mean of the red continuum 9.79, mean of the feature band 10.5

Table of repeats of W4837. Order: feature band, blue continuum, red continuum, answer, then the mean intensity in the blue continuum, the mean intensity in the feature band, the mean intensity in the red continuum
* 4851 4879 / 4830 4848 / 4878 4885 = 1.46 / 10.4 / 9.97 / 10.6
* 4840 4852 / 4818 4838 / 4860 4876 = -0.75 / 10.4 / 10.7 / 9.69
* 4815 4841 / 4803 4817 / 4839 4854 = 1.08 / 11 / 10.4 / 10.7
